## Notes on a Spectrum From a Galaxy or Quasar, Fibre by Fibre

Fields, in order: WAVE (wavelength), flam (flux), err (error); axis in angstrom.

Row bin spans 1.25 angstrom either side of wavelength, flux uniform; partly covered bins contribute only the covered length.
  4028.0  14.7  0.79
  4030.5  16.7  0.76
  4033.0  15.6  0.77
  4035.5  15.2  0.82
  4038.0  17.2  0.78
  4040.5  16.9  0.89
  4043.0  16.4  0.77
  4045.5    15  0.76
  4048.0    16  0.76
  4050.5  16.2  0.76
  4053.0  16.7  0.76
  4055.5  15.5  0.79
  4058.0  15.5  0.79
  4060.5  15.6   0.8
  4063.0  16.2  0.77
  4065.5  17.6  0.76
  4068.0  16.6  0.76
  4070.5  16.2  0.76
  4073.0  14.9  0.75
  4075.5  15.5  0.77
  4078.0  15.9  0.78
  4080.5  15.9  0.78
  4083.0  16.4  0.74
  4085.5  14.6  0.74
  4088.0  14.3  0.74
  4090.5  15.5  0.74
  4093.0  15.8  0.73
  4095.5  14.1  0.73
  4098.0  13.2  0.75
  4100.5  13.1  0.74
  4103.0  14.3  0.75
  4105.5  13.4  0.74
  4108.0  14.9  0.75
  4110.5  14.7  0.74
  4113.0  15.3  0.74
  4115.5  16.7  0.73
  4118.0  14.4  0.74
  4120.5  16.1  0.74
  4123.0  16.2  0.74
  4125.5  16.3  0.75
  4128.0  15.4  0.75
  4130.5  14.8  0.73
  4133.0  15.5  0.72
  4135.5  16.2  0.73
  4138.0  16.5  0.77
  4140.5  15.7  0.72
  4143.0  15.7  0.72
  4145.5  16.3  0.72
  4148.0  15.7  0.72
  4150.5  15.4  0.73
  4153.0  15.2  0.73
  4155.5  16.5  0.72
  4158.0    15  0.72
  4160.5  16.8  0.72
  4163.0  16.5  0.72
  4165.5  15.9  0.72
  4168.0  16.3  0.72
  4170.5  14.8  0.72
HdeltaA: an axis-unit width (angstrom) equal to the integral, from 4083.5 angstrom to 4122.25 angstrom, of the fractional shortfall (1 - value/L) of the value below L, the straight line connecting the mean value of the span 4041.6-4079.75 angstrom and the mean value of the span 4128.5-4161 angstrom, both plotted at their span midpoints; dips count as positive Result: 2.8 angstrom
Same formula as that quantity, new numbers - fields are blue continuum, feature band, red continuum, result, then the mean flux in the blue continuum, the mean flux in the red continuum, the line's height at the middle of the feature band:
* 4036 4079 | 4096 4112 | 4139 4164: 2.0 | 16.1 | 15.9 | 16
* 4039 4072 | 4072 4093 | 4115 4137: 0.8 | 16.2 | 15.7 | 16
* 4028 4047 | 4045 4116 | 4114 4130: 2.5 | 16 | 15.8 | 15.9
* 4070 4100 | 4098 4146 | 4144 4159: 0.5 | 15.1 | 15.7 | 15.4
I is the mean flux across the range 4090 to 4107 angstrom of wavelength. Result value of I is 14.2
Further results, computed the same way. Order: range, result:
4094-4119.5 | 14.4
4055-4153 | 15.4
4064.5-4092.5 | 15.7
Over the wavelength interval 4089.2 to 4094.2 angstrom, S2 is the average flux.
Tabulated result 15.6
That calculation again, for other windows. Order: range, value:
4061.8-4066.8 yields 16.9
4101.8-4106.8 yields 13.9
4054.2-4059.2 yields 15.5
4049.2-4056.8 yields 16.1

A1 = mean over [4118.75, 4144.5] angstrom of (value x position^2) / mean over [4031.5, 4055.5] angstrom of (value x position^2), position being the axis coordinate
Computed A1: 1.03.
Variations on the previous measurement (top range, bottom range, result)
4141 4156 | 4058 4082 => 1.02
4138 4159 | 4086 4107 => 1.13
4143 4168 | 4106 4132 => 1.05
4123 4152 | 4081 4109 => 1.11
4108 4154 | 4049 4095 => 1.02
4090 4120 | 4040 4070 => 0.93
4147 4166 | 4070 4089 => 1.07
